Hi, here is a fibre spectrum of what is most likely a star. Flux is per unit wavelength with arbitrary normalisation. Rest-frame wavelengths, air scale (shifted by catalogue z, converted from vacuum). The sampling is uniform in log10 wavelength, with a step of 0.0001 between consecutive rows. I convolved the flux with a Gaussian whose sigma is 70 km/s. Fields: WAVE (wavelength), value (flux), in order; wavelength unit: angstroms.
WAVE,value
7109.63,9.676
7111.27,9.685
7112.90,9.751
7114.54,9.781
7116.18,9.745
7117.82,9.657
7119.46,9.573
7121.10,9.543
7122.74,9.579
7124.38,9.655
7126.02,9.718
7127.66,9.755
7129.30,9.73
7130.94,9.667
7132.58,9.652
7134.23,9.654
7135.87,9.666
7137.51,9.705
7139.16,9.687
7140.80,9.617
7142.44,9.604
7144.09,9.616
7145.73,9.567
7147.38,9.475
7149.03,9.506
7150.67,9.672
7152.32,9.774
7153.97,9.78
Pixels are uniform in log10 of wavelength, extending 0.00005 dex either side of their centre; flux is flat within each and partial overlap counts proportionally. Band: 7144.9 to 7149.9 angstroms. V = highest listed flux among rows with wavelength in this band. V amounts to 9.567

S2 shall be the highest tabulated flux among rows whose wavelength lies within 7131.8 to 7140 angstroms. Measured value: 9.705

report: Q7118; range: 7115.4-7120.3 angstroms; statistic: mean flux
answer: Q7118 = 9.65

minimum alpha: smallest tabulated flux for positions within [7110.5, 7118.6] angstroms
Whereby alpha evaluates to 9.657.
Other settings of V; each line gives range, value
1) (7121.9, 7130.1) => 9.755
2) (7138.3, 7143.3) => 9.687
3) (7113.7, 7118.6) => 9.781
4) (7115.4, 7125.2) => 9.745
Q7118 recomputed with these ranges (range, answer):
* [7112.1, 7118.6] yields 9.73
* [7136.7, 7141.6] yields 9.67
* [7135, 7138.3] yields 9.7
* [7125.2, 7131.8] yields 9.73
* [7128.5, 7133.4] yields 9.69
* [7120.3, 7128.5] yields 9.65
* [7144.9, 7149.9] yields 9.52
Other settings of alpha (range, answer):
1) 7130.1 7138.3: 9.652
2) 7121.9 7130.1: 9.579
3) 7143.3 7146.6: 9.567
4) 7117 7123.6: 9.543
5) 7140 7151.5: 9.475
